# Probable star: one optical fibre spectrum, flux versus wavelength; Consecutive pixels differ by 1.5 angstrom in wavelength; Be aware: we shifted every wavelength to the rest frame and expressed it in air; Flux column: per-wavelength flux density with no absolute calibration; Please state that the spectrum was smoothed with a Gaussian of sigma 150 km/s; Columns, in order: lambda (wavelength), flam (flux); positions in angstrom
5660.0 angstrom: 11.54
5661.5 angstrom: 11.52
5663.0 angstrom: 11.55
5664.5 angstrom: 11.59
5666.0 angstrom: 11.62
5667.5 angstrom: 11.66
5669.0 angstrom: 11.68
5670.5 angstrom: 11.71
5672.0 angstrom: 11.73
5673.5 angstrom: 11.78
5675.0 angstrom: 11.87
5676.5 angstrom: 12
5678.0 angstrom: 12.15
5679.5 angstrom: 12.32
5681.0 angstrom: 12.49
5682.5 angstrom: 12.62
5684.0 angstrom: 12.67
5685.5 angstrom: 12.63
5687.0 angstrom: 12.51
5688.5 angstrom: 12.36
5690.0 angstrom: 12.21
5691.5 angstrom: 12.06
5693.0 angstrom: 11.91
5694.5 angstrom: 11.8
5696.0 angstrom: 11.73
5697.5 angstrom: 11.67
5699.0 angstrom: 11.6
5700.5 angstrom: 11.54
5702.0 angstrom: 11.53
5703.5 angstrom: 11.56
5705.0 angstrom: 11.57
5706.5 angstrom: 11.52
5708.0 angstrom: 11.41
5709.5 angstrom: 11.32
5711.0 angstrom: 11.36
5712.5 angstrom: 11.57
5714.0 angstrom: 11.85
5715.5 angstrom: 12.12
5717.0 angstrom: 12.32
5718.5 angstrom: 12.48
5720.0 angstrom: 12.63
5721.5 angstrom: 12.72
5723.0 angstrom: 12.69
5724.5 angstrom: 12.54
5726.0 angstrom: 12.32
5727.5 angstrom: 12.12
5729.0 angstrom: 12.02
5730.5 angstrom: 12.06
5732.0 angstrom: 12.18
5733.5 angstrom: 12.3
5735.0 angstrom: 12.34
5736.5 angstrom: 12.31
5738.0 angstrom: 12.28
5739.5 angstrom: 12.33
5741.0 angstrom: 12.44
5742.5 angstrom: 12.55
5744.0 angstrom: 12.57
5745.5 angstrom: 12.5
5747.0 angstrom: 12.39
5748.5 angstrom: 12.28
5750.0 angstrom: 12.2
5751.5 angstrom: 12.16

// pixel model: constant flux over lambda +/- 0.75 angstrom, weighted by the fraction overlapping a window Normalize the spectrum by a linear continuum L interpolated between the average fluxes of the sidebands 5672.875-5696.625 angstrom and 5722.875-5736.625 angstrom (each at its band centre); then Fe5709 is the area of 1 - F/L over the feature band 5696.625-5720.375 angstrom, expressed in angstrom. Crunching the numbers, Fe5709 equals 1.0 angstrom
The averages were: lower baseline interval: 12.2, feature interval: 11.7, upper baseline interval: 12.3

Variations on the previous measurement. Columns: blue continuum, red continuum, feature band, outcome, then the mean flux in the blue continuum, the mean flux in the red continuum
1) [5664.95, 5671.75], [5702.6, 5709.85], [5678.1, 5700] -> -1.1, 11.7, 11.5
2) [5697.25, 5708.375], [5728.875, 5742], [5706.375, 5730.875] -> -0.4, 11.5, 12.3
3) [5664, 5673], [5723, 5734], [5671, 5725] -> -0.3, 11.7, 12.3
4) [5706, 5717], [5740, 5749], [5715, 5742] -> -0.6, 11.6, 12.5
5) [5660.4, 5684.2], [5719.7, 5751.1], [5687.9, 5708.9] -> 0.6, 11.9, 12.4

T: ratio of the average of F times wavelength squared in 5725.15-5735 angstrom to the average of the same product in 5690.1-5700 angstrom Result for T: 1.0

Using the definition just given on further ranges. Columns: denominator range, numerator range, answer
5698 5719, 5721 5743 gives 1.06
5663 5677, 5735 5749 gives 1.09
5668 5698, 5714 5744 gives 1.04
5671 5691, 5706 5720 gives 0.98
